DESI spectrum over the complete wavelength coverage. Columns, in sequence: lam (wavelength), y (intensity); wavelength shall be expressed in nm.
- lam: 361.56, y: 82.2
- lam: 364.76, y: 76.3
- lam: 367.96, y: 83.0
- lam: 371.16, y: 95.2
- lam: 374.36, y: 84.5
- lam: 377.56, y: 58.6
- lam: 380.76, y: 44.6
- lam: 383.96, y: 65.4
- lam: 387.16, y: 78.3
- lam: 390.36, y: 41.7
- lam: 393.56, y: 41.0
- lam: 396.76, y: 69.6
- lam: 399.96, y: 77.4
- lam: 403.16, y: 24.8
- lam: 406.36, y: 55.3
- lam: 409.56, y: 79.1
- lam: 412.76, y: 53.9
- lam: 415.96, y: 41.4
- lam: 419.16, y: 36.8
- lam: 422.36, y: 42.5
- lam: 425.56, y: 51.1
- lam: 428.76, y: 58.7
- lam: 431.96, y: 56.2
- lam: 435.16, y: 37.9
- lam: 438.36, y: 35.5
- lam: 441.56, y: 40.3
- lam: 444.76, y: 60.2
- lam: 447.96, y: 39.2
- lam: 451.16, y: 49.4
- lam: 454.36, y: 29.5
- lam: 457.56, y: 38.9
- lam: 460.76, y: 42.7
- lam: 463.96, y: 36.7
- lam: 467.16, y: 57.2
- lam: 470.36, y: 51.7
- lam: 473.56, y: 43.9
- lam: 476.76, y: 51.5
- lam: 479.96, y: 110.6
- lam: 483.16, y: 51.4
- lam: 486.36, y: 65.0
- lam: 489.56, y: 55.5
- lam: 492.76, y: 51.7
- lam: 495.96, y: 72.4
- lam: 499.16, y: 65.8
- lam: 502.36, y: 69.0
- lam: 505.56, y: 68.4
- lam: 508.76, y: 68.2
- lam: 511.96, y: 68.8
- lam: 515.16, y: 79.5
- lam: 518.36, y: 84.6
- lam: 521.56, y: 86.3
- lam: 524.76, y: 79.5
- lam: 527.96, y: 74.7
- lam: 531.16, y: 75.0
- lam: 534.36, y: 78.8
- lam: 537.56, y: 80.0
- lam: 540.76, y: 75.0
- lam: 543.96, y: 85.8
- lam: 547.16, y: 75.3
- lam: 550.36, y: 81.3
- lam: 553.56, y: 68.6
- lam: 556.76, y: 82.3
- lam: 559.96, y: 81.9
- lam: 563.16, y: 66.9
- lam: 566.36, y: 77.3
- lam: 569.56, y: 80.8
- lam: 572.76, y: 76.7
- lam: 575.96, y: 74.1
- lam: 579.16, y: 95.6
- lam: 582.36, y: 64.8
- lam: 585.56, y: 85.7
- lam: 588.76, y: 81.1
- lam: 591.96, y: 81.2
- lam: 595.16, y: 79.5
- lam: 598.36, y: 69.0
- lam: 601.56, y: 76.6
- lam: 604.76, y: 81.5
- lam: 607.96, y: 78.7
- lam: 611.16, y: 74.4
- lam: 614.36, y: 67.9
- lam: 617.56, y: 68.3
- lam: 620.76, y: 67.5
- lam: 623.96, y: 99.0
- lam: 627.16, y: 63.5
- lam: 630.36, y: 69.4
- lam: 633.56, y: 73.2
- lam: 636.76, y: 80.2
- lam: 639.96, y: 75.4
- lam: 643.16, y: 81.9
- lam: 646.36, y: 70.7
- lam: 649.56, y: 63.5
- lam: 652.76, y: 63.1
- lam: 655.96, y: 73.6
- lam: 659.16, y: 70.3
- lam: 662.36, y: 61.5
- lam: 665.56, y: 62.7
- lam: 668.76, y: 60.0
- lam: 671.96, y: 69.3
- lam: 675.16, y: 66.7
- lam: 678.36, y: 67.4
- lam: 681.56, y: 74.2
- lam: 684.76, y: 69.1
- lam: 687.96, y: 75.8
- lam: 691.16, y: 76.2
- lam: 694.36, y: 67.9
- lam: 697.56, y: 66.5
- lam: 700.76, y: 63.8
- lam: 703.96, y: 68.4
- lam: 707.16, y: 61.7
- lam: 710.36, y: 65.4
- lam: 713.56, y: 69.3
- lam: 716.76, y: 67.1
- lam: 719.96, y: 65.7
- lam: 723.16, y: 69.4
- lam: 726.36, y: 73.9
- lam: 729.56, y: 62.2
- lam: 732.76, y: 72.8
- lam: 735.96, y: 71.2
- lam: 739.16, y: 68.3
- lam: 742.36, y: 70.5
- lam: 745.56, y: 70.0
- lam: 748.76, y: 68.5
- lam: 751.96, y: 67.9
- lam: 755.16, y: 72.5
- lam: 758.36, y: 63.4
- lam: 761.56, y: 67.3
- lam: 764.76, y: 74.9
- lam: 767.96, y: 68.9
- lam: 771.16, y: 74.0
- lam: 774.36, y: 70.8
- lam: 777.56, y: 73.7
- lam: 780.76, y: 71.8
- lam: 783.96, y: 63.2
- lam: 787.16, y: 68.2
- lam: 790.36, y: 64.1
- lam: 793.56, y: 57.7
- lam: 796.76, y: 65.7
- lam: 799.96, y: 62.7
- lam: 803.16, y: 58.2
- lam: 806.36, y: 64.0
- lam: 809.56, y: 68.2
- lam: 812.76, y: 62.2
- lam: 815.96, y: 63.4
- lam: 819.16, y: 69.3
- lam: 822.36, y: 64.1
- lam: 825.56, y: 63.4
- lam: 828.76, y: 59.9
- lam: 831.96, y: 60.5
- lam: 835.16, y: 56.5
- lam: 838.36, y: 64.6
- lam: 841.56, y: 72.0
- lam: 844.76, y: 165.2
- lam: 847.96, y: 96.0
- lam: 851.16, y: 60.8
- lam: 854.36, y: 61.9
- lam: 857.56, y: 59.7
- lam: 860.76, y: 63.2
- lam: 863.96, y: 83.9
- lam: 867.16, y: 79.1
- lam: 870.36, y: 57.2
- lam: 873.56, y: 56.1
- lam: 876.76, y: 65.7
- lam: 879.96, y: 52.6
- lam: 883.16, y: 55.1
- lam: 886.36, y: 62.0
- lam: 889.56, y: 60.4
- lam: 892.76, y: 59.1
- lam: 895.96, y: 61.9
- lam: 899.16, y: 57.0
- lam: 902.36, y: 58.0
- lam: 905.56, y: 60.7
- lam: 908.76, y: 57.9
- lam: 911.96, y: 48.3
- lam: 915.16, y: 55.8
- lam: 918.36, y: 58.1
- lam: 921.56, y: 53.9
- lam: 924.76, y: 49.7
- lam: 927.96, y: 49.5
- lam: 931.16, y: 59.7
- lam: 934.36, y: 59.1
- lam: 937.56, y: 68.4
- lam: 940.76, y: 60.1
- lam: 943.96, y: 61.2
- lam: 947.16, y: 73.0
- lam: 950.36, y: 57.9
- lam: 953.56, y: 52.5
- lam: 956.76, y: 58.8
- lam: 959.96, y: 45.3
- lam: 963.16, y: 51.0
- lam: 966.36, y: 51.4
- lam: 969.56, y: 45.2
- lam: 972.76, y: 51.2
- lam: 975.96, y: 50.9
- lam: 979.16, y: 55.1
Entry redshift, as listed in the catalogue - 0.286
